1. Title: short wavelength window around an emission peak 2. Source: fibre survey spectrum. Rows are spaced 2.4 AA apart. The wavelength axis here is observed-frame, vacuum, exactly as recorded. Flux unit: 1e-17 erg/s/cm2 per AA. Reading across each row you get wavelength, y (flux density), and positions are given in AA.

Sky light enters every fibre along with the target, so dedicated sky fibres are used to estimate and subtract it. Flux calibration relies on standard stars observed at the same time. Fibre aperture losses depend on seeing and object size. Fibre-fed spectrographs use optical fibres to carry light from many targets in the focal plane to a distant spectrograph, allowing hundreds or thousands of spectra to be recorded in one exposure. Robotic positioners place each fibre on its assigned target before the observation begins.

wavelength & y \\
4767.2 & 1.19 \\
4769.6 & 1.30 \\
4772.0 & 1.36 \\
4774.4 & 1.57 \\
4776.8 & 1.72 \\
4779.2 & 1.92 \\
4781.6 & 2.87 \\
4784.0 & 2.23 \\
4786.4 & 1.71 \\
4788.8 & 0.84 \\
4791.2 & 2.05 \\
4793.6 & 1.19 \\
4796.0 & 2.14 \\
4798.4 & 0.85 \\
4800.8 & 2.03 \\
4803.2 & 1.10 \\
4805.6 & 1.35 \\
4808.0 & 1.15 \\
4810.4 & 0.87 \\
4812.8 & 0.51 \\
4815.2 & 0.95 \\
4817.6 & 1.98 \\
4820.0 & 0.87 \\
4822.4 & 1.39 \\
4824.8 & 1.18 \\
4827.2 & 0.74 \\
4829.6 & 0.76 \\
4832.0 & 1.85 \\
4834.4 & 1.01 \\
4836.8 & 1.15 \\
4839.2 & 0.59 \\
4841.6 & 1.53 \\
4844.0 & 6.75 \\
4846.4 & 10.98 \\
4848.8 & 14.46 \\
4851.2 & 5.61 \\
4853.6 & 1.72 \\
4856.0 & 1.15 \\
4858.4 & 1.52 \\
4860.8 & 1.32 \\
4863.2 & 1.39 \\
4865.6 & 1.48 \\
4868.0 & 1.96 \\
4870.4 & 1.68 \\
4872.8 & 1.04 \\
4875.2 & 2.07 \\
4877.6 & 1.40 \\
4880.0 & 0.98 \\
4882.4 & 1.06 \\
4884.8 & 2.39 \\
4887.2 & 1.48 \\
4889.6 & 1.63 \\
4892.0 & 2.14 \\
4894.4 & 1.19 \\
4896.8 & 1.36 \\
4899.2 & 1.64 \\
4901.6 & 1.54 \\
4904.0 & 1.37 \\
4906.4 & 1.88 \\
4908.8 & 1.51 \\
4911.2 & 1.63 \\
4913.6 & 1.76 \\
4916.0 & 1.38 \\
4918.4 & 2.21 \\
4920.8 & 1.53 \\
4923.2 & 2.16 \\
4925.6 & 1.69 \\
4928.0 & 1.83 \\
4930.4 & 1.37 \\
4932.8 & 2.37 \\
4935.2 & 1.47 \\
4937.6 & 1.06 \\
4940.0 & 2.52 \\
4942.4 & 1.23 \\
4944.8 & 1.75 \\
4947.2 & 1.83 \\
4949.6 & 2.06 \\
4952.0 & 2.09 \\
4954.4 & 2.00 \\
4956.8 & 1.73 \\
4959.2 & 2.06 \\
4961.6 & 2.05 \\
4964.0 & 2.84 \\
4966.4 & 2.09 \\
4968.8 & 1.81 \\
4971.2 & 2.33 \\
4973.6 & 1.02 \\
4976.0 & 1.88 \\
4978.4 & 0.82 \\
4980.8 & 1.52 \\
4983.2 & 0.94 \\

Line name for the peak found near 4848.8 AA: [O II]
